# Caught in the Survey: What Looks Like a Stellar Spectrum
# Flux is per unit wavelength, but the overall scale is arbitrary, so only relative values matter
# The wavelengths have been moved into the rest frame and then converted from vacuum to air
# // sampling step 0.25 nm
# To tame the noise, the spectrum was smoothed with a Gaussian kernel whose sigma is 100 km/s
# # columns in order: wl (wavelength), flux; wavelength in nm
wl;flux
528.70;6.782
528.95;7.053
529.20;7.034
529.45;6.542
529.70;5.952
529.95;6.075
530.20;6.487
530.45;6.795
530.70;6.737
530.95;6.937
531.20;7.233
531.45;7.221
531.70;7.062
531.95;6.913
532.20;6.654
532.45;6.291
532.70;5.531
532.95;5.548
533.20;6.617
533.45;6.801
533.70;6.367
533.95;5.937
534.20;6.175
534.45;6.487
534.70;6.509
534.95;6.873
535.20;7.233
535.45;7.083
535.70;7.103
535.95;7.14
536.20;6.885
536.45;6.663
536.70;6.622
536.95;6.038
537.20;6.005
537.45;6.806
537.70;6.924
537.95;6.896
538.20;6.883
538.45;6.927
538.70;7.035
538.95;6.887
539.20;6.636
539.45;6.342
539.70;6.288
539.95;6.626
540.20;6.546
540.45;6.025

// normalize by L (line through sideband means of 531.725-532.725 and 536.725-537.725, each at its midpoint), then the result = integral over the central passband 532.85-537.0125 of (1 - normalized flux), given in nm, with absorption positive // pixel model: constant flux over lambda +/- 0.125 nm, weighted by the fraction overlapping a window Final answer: -0.100 nm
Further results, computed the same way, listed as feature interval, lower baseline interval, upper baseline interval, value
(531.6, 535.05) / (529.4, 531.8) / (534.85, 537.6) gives 0.17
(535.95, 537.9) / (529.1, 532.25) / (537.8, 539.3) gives 0.07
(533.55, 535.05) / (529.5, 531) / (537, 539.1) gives 0.05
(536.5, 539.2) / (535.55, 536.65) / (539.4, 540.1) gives -0.01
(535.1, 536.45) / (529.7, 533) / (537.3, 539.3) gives -0.06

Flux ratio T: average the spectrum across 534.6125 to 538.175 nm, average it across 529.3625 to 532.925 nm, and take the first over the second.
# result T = 1.03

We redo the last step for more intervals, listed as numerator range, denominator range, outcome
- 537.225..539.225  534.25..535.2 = 1.03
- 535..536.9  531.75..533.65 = 1.09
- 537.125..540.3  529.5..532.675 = 1.00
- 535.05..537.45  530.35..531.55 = 0.97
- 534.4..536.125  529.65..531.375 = 1.04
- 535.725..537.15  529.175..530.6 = 1.03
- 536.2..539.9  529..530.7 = 1.02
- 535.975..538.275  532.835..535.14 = 1.04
